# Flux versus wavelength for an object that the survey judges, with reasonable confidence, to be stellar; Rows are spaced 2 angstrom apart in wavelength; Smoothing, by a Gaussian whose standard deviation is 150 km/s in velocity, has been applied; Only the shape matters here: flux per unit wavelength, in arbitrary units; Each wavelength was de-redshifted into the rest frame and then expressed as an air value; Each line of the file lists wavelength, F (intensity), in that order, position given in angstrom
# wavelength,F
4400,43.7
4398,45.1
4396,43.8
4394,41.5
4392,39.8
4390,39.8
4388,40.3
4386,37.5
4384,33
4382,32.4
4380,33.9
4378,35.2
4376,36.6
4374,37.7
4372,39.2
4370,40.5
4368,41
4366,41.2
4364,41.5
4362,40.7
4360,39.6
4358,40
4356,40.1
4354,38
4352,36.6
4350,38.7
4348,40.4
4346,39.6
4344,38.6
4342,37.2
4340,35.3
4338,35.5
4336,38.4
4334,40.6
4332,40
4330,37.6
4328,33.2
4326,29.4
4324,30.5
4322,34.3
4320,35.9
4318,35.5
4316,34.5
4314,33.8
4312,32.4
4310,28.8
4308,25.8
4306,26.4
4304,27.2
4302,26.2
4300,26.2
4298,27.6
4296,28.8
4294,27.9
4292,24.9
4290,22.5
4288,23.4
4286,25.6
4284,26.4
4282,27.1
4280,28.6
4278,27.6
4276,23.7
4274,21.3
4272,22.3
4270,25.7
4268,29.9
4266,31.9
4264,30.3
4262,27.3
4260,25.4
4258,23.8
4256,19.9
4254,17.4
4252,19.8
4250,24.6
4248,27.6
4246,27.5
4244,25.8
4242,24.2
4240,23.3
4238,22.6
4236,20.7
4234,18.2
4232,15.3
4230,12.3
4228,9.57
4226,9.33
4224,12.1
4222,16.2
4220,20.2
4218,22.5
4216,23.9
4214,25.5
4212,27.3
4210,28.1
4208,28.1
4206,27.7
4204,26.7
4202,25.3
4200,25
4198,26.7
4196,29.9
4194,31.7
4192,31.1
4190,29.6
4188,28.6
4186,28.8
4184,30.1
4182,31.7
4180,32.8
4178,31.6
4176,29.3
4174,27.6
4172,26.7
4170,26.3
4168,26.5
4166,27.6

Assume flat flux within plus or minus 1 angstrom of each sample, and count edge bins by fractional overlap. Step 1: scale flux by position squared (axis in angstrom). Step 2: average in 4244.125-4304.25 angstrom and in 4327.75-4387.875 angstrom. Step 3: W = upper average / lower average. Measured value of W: 1.55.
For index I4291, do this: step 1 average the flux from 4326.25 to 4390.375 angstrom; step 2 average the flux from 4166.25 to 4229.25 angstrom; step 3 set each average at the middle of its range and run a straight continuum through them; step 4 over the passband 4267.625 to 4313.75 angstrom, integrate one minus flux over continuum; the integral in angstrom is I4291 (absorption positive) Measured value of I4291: 8.98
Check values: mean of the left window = 25.7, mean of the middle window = 26.4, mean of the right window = 38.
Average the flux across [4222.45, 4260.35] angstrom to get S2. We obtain 19.8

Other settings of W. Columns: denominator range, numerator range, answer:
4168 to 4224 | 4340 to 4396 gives 1.54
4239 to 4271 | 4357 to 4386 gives 1.59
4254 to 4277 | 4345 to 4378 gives 1.63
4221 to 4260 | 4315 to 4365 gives 1.99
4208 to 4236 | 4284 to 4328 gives 1.60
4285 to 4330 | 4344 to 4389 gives 1.34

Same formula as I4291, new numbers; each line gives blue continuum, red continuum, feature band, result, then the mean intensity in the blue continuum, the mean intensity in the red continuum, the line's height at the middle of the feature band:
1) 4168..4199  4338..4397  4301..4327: 3.7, 29.4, 38.6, 35.9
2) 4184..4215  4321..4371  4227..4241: 6.0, 28.1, 37.9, 30.4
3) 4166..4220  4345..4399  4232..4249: 4.2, 27.9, 39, 30.8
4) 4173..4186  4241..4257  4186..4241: 8.5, 30.4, 23.4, 26.9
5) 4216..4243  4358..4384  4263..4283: -2.5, 17.7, 38.2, 24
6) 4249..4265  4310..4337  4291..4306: 1.8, 23.6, 34.9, 30.6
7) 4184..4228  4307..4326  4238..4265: 3.4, 24.7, 32.2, 27.8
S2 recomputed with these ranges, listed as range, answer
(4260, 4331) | 28.5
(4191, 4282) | 23.7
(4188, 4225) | 25.5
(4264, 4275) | 26.6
